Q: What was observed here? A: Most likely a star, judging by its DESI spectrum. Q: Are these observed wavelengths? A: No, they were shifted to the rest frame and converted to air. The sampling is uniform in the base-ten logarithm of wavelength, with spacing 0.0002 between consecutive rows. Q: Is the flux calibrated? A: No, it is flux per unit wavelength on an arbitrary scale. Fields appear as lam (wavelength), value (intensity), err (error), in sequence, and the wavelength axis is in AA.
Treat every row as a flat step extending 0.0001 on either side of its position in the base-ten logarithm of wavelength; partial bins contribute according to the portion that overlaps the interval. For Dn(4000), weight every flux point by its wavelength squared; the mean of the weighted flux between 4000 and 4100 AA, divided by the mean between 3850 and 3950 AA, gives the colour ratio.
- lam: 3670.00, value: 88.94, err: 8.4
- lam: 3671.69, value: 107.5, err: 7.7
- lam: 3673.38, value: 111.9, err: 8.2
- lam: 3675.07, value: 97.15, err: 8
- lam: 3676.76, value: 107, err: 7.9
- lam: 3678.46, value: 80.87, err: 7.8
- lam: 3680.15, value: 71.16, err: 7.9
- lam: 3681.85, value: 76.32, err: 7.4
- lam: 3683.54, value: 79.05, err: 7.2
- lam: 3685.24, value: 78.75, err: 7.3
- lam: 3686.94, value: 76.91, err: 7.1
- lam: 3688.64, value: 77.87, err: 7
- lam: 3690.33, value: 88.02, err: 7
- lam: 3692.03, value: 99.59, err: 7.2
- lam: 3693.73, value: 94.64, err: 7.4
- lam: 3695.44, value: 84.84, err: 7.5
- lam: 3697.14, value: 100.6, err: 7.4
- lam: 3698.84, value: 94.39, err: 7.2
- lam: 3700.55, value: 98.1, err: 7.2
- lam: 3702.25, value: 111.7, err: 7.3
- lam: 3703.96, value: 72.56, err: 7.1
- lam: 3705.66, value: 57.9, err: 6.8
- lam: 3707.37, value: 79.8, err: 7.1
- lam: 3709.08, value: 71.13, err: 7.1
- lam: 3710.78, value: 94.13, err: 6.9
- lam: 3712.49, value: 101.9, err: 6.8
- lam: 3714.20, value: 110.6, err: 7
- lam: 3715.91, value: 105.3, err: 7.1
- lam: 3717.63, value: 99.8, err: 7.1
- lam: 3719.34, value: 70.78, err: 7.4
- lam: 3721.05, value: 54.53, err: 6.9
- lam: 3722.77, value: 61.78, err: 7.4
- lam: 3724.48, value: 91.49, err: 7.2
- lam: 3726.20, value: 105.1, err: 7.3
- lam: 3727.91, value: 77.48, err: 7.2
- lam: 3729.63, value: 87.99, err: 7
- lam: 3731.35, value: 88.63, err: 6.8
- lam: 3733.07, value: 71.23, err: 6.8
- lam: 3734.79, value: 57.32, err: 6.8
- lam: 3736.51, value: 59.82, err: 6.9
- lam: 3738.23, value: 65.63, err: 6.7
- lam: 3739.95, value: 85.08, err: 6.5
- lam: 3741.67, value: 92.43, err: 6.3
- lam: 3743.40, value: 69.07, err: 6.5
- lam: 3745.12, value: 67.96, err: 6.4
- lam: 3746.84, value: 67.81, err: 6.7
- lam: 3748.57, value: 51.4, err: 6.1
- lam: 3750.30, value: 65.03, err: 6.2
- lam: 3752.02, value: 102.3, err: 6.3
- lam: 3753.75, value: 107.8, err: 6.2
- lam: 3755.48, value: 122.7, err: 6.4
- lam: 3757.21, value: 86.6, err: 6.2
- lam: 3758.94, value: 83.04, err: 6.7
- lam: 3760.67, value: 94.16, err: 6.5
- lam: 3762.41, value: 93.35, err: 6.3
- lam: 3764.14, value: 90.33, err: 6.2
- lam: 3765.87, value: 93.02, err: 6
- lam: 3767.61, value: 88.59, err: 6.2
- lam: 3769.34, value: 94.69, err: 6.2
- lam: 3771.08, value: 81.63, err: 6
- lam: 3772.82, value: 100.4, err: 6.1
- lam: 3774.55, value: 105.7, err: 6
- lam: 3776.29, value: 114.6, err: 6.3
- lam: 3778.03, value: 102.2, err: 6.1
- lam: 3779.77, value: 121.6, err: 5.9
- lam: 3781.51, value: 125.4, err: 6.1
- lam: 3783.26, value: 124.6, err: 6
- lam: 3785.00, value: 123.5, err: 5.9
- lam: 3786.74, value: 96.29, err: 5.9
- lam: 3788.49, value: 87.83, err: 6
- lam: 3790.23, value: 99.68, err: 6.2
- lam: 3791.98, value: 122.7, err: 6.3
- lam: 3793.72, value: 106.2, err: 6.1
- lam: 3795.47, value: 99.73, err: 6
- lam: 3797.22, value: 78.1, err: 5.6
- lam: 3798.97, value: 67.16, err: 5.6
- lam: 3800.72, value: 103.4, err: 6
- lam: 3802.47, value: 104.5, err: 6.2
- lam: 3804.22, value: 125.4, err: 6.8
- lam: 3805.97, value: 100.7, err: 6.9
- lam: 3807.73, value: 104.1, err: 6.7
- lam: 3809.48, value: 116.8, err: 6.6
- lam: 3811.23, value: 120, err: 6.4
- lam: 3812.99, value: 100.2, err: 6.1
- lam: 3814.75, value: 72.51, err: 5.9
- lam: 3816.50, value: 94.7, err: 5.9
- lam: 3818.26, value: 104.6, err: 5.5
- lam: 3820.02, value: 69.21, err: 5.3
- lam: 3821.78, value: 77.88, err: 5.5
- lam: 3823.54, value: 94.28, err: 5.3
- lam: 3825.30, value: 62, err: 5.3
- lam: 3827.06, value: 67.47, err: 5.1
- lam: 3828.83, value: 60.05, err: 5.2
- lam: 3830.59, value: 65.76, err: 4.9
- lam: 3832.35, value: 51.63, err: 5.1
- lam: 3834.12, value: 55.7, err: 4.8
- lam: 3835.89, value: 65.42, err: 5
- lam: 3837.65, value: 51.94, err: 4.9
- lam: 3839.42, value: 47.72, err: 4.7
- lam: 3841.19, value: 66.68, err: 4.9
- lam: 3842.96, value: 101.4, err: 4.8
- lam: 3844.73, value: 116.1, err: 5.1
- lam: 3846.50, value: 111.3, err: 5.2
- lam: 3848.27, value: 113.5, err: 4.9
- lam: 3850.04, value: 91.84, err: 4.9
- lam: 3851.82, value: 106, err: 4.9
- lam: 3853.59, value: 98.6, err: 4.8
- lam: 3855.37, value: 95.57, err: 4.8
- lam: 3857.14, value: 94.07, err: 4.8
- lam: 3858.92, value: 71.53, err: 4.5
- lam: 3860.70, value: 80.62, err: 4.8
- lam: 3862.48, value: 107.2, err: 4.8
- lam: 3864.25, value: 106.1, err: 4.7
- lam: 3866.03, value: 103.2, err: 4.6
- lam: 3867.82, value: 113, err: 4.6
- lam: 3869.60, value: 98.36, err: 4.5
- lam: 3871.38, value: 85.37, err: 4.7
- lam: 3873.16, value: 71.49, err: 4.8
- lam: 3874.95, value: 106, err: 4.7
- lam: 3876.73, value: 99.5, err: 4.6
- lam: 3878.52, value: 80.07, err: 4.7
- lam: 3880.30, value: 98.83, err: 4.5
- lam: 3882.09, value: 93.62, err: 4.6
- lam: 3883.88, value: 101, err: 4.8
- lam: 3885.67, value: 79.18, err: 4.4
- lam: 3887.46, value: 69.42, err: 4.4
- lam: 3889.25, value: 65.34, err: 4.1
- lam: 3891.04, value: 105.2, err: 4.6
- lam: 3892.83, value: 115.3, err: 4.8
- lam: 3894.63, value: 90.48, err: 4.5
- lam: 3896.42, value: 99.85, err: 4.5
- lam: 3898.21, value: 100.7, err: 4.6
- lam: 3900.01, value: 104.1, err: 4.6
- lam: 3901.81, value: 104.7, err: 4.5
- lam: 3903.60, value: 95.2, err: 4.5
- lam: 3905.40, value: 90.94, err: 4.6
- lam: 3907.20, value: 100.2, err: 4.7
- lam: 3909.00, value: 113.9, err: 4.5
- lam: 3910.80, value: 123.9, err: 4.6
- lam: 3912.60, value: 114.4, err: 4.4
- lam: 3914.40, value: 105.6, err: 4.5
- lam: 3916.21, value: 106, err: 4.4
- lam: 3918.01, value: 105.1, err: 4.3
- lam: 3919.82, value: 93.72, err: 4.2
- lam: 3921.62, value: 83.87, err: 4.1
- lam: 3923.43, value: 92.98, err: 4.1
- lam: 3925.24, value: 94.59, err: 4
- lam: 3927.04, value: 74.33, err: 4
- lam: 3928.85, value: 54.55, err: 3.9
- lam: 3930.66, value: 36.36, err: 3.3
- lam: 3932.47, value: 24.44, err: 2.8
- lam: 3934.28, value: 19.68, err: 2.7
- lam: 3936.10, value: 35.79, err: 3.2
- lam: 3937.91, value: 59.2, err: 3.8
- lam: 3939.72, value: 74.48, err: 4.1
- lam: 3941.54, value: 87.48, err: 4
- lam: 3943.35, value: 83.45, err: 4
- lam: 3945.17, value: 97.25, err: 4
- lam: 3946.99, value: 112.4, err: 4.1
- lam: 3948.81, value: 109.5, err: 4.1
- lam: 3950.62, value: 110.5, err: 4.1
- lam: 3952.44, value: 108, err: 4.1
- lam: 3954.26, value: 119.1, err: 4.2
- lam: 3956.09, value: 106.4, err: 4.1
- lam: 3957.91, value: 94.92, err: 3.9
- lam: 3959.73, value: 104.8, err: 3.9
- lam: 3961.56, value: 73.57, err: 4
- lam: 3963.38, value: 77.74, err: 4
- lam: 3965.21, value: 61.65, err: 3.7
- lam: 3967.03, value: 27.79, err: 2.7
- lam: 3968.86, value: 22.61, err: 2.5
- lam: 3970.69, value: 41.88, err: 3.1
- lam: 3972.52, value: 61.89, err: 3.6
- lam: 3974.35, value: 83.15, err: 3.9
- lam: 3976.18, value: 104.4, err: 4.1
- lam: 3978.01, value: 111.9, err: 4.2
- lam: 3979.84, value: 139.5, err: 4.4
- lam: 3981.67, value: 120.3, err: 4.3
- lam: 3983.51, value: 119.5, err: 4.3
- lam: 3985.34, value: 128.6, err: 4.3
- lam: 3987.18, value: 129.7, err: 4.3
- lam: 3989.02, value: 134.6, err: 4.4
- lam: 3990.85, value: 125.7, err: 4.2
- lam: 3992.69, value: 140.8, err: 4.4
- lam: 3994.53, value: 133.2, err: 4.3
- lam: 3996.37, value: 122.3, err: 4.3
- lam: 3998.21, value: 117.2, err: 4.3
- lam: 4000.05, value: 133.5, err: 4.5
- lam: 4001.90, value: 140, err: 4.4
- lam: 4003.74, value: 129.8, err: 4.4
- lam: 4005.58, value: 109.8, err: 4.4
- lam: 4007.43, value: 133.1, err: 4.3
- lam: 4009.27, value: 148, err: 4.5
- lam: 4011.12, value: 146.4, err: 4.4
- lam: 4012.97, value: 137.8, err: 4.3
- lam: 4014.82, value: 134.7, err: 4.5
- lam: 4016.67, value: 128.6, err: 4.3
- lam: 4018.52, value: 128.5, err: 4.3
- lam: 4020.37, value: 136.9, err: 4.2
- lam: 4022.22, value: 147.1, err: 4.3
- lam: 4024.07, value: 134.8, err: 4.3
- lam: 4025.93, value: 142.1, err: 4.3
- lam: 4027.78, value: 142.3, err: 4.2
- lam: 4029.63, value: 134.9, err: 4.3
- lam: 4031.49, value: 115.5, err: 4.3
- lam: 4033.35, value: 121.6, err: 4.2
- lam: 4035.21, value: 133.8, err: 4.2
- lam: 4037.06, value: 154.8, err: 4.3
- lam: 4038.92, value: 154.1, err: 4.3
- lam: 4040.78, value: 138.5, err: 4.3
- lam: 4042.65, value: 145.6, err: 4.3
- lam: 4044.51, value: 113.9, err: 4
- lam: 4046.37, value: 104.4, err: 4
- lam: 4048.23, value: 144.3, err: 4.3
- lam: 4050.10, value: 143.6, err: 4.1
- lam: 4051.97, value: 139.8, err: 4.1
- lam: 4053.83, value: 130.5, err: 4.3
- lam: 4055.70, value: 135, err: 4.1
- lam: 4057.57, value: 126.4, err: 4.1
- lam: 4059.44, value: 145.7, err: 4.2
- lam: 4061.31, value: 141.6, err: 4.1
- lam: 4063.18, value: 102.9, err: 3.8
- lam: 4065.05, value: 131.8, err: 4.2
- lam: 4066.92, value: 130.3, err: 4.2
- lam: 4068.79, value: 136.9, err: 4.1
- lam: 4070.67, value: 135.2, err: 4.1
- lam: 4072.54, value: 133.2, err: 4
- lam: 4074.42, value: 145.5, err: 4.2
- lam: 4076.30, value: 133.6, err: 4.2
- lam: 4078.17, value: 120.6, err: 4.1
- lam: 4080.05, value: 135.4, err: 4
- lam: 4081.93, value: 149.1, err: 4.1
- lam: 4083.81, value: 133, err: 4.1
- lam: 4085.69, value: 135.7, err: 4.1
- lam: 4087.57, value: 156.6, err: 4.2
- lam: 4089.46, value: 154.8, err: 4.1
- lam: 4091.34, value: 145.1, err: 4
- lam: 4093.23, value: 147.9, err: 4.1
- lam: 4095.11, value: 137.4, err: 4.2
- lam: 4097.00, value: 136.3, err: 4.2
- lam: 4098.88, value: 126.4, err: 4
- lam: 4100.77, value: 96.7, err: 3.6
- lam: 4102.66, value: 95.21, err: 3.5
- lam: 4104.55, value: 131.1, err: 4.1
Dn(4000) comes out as 1.6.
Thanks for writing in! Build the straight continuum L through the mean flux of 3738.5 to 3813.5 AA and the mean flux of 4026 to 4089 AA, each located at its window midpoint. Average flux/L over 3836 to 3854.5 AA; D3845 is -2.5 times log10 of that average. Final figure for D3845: 0.19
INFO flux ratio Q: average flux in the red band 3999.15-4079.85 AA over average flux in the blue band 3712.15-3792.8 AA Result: 1.5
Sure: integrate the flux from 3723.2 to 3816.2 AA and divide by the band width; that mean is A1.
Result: 93.6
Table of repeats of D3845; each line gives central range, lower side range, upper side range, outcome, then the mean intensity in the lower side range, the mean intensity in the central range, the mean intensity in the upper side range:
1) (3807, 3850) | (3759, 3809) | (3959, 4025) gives 0.24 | 102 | 83.1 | 113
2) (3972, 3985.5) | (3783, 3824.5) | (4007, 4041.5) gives 0.19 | 99.3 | 109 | 138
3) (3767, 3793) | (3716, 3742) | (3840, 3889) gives -0.25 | 78.4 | 106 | 94.1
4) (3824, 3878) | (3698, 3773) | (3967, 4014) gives 0.15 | 84.5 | 85.6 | 115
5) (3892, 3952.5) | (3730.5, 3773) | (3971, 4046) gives 0.26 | 82.9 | 88.6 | 128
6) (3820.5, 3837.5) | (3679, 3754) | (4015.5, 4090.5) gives 0.45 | 82.2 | 66.1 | 135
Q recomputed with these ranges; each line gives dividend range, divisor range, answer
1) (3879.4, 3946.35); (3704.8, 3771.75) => 1.04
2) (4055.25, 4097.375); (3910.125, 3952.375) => 1.65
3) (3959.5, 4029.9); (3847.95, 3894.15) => 1.23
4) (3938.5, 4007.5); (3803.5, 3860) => 1.19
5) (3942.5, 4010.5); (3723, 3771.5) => 1.27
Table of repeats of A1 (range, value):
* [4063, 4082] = 133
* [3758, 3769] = 90.6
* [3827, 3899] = 88.1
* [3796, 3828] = 92.4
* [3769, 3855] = 93.3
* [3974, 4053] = 131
